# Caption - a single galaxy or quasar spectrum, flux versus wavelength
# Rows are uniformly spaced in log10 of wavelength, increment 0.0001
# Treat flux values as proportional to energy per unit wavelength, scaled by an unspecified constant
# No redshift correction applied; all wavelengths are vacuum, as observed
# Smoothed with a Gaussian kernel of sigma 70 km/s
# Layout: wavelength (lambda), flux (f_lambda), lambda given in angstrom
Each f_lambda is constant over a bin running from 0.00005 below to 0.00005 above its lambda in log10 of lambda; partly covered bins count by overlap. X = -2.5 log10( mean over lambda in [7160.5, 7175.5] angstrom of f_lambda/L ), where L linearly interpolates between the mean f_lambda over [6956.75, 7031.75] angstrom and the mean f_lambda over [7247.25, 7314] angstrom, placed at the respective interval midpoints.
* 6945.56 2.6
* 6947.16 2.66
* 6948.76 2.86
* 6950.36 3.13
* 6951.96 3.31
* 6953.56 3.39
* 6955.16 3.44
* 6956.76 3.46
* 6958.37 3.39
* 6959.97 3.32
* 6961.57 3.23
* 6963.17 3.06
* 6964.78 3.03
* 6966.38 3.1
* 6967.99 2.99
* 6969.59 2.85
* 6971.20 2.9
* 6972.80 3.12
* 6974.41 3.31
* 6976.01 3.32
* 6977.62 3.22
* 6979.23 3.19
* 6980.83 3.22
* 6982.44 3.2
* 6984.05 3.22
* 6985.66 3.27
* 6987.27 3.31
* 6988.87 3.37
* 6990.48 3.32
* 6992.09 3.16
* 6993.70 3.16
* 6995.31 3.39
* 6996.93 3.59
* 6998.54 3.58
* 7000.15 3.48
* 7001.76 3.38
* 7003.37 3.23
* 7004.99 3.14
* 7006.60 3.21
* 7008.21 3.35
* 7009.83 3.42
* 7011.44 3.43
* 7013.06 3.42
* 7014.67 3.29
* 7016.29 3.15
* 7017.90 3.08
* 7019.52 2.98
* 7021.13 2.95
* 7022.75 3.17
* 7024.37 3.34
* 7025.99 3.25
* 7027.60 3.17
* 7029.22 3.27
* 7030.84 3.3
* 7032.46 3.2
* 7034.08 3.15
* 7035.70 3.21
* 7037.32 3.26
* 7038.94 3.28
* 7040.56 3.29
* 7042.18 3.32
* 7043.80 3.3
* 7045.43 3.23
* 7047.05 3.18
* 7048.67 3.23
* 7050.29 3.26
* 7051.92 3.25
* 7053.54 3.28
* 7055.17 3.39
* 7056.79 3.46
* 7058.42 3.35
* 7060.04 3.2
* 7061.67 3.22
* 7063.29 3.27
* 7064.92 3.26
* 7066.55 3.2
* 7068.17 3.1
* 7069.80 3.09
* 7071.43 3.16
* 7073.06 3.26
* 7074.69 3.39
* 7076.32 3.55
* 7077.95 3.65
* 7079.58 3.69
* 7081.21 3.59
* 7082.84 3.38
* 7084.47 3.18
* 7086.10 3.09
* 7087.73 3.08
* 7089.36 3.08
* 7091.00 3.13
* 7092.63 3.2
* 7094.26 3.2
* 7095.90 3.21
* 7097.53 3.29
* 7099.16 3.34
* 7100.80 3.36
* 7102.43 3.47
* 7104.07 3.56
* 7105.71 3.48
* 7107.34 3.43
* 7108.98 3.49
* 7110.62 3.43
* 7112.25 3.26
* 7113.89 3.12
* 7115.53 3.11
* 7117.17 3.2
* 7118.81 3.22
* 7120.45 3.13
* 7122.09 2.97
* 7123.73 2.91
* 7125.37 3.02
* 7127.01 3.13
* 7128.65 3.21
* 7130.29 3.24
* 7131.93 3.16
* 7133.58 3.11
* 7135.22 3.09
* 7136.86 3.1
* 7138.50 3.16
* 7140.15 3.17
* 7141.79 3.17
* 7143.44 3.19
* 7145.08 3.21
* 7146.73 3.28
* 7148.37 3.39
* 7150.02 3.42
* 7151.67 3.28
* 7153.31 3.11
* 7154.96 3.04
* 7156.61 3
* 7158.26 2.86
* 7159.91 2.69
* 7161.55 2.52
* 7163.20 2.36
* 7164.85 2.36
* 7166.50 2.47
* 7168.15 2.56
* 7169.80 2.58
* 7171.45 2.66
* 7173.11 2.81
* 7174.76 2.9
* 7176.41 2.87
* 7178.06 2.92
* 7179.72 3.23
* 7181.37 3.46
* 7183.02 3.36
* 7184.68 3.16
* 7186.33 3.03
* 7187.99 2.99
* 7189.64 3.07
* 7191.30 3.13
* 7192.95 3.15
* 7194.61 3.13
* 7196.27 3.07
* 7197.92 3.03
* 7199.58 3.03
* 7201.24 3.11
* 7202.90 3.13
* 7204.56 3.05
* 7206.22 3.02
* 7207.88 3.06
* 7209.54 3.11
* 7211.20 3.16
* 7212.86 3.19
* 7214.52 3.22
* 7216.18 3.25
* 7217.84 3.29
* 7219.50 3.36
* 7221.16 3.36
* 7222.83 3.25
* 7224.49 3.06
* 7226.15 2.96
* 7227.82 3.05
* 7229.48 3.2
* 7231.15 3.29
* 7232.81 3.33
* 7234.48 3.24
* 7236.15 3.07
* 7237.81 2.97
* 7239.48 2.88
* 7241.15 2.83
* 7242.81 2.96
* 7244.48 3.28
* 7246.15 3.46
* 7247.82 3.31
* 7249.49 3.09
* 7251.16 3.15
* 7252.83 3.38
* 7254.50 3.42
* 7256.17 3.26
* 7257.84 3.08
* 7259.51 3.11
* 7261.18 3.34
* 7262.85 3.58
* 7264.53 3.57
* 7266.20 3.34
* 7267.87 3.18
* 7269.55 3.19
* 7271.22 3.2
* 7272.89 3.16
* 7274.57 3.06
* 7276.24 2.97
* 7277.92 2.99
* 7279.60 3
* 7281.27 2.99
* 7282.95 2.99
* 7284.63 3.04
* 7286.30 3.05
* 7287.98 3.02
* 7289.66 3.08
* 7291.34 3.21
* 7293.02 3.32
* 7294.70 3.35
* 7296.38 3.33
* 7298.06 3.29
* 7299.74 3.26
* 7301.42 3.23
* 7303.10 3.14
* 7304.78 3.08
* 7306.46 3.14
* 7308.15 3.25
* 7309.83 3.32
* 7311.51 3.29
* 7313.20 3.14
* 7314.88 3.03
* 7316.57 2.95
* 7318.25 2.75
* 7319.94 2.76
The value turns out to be 0.24 mag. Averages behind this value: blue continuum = 3.24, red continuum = 3.2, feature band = 2.58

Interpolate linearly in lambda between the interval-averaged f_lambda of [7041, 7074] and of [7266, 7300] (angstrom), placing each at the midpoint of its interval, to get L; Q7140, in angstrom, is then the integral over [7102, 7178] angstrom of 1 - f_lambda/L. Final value 3.59 angstrom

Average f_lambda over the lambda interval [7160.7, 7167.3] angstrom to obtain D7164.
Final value 2.43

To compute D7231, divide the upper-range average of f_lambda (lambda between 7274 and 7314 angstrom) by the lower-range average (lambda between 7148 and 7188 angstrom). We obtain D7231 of 1.08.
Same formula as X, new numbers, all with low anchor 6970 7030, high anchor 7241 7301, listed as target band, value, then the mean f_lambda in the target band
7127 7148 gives 0.016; 3.18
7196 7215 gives 0.039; 3.1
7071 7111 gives -0.037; 3.35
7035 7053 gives -0.004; 3.26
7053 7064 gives -0.023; 3.31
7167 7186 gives 0.094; 2.95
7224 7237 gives 0.018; 3.15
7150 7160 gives 0.058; 3.05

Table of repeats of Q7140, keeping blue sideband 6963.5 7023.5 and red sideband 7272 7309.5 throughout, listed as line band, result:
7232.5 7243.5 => 0.4 angstrom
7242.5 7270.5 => -1.2 angstrom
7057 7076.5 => -0.3 angstrom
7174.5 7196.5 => 0.4 angstrom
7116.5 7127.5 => 0.4 angstrom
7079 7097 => -0.3 angstrom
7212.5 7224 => -0.4 angstrom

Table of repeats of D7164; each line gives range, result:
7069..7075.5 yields 3.22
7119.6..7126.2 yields 3.01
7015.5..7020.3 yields 3.07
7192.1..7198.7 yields 3.1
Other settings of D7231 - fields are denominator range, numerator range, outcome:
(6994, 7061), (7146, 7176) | 0.87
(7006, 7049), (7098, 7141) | 1.00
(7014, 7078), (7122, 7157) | 0.97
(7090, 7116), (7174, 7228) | 0.94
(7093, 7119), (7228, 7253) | 0.95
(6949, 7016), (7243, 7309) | 0.98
